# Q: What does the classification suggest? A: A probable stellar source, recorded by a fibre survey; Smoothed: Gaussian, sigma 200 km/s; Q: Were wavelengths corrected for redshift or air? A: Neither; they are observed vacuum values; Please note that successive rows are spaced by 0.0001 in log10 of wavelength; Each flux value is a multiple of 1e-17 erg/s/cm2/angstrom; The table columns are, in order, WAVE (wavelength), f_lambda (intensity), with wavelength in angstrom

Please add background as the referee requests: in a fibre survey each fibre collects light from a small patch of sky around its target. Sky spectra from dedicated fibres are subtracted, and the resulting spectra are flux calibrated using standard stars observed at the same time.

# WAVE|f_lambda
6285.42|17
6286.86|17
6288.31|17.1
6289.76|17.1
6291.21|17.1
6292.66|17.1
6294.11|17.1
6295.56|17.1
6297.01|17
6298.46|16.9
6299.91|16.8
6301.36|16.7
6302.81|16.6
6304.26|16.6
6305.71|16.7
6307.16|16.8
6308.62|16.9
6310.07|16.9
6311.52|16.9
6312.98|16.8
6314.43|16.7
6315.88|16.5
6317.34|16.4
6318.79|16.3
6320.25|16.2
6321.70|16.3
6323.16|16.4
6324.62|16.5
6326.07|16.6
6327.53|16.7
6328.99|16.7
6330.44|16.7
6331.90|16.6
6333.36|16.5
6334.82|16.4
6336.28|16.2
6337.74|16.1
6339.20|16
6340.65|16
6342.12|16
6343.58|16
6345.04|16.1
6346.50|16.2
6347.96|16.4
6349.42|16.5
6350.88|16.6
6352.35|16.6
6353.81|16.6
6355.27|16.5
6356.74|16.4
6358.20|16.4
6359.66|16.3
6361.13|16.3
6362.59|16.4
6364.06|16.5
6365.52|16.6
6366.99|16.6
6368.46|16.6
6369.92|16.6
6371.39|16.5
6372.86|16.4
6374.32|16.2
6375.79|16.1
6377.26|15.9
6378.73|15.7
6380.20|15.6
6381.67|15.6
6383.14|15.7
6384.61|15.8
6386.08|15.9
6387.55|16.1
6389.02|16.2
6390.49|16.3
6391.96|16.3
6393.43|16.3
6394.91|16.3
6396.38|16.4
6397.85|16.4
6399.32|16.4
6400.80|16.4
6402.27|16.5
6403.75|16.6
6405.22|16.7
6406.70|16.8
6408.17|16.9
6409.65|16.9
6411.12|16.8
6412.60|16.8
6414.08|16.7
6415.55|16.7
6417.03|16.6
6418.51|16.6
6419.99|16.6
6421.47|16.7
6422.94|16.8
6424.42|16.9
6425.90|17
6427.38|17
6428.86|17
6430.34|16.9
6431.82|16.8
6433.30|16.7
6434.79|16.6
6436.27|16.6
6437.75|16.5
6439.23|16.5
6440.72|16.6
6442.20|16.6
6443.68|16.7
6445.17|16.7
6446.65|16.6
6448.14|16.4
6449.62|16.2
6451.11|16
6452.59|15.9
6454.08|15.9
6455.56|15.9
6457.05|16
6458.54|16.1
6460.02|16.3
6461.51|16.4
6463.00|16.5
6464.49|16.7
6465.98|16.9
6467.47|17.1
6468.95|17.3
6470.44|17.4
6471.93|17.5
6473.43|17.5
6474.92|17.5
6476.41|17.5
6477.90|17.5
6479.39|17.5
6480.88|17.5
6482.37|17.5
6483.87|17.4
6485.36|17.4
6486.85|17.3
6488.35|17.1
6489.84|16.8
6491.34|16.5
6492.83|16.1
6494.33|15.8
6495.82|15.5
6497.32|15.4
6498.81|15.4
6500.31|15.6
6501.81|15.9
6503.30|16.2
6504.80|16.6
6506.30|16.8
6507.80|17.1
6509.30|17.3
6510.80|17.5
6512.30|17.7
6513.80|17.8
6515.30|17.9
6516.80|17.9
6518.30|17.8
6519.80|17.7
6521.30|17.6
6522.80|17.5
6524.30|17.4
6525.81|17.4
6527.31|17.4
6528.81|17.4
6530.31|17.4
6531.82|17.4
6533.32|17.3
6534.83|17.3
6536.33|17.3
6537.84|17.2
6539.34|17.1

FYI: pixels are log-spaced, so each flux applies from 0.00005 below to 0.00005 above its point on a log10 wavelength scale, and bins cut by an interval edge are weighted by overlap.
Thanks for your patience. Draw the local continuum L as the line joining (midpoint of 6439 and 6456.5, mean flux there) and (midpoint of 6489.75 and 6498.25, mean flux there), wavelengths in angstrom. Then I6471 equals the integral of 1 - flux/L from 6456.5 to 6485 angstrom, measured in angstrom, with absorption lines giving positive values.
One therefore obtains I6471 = -1.7 angstrom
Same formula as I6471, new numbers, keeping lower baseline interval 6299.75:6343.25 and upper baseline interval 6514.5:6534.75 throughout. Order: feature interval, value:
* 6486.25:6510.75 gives 1.5 angstrom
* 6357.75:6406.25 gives 1.6 angstrom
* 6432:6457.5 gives 1.1 angstrom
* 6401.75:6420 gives 0.3 angstrom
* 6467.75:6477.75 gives -0.1 angstrom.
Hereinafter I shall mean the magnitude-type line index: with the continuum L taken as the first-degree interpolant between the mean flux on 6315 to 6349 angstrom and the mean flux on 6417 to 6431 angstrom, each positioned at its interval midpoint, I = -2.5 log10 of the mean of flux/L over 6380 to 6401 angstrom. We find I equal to 0.04 mag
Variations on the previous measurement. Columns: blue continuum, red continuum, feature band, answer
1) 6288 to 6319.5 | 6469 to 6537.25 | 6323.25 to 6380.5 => 0.035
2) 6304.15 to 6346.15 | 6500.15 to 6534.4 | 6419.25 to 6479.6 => 0.017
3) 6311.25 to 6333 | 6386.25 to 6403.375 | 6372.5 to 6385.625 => 0.033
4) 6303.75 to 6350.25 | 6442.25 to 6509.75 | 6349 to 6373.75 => 0.000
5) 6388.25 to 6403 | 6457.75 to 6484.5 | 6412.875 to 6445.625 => -0.002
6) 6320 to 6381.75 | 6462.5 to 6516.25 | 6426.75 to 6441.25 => -0.002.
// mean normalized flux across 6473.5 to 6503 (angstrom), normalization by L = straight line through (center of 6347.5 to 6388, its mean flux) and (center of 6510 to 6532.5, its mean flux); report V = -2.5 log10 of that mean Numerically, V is 0.038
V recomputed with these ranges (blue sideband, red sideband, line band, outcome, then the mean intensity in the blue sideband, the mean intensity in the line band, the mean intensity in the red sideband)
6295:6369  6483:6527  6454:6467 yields 0.03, 16.5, 16.3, 16.9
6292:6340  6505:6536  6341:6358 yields 0.03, 16.6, 16.3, 17.5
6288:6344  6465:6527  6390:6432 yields 0.01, 16.6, 16.7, 17.1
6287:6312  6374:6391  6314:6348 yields 0.01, 16.9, 16.3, 15.9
